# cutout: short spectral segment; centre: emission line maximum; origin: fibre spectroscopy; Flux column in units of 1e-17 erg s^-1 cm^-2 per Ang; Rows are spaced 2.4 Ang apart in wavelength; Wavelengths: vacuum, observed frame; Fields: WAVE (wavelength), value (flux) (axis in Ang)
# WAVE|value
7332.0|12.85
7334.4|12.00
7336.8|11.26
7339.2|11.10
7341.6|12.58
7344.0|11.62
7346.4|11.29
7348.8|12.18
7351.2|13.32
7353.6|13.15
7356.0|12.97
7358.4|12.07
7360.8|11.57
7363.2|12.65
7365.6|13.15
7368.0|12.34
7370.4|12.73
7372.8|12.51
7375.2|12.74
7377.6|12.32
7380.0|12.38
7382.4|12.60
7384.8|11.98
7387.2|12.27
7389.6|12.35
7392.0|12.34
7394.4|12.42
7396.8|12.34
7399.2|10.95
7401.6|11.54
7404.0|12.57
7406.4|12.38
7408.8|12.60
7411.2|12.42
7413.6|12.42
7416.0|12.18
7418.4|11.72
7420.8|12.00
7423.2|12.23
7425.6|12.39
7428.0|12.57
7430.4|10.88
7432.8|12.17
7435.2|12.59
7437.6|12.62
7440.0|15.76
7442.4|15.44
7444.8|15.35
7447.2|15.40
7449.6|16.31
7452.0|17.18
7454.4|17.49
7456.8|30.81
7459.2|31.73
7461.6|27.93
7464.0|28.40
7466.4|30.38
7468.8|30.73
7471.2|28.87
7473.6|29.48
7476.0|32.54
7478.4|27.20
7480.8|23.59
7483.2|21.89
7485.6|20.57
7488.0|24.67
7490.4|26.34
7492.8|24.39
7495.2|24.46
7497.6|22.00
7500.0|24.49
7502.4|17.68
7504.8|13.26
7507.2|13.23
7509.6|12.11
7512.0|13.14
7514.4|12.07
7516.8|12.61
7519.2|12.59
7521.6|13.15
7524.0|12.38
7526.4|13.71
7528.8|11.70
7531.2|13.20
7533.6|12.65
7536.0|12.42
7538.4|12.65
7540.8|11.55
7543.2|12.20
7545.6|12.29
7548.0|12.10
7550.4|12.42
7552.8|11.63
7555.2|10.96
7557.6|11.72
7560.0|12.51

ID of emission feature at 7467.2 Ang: H-alpha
